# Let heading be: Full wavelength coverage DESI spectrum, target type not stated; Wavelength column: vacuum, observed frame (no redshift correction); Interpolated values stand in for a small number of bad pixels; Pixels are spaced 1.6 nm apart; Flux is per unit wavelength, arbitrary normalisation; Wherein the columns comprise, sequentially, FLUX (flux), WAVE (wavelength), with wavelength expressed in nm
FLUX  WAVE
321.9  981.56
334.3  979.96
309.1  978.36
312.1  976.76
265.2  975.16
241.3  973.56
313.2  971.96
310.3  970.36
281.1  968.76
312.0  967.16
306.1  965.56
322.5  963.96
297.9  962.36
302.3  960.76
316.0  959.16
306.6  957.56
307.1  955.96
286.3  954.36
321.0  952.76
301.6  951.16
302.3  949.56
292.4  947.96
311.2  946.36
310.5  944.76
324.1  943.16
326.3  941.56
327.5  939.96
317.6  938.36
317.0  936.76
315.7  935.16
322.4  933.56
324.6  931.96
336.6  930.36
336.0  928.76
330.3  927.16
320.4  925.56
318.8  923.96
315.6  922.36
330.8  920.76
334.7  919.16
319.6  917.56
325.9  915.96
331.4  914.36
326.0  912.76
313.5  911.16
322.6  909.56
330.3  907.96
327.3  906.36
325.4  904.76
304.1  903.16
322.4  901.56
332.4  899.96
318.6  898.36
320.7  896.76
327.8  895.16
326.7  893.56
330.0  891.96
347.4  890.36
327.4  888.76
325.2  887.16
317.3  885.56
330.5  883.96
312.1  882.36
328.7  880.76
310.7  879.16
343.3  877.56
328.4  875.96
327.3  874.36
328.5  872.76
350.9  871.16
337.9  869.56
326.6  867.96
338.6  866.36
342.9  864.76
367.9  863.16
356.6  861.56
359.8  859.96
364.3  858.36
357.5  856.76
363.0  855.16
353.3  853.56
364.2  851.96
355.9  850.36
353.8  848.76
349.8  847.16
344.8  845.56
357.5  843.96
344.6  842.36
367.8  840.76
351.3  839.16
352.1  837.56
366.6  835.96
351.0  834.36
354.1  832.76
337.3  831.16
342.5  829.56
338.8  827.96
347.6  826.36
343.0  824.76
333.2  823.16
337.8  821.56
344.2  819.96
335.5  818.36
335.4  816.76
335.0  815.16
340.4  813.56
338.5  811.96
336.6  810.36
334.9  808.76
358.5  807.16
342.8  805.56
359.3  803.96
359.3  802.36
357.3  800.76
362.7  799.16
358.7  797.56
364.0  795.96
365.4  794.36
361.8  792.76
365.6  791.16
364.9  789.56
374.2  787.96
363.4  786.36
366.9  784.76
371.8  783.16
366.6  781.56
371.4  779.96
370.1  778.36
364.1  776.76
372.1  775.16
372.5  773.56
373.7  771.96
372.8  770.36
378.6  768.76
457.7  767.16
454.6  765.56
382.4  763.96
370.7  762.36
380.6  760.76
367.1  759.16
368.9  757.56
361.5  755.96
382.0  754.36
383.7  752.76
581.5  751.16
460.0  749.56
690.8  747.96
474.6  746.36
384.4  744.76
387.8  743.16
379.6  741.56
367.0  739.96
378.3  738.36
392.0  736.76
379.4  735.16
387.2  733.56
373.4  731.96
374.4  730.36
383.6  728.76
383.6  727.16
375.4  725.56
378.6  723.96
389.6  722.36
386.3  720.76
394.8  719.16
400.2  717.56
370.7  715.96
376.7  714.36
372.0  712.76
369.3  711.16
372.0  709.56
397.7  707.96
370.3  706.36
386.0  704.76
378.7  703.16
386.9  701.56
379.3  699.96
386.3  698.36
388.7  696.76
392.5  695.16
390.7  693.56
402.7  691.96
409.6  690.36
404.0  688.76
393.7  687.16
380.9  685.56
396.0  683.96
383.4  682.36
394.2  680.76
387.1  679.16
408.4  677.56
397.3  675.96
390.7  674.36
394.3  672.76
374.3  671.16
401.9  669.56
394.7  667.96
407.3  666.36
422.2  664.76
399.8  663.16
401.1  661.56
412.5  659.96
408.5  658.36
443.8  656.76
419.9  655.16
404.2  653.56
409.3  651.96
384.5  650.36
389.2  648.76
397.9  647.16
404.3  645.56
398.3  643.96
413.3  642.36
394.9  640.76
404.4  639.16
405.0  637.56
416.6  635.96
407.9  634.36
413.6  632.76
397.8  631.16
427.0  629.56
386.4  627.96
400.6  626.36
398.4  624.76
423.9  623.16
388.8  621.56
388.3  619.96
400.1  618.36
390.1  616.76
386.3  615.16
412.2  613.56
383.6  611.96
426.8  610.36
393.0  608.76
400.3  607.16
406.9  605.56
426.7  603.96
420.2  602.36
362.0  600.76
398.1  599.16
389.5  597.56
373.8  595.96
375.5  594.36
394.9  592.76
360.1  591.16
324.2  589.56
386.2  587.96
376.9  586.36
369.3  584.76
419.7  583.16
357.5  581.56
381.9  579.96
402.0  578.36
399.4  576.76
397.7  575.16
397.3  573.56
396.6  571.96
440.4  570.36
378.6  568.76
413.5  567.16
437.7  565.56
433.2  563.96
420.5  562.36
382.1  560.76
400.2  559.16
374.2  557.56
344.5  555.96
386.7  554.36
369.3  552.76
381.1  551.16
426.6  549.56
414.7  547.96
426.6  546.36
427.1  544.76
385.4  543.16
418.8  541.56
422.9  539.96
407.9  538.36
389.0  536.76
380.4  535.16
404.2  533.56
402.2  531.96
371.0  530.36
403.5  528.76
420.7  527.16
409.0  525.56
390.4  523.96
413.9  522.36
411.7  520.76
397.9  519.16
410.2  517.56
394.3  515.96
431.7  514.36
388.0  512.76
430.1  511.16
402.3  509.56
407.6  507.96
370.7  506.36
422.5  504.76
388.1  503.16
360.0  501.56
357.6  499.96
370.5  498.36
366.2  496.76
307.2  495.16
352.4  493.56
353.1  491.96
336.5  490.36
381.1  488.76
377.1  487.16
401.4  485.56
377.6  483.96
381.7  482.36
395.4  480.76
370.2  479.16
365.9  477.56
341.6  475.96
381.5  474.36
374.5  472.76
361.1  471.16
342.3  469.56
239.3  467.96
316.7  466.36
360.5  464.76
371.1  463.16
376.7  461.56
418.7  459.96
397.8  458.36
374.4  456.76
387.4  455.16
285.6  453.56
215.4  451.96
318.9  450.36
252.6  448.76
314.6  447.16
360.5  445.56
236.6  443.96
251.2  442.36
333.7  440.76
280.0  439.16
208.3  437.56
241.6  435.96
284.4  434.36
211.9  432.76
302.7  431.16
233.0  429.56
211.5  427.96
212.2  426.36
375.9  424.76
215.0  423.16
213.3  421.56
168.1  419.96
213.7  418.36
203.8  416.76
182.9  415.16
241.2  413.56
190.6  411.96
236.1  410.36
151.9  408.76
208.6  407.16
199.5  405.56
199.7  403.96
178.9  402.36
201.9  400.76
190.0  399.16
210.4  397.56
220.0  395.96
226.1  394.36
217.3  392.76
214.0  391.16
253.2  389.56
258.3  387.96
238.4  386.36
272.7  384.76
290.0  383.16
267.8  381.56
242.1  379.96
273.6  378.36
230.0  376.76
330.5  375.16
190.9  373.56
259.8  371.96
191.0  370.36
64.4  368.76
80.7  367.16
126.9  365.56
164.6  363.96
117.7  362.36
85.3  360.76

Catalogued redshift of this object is 0.14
